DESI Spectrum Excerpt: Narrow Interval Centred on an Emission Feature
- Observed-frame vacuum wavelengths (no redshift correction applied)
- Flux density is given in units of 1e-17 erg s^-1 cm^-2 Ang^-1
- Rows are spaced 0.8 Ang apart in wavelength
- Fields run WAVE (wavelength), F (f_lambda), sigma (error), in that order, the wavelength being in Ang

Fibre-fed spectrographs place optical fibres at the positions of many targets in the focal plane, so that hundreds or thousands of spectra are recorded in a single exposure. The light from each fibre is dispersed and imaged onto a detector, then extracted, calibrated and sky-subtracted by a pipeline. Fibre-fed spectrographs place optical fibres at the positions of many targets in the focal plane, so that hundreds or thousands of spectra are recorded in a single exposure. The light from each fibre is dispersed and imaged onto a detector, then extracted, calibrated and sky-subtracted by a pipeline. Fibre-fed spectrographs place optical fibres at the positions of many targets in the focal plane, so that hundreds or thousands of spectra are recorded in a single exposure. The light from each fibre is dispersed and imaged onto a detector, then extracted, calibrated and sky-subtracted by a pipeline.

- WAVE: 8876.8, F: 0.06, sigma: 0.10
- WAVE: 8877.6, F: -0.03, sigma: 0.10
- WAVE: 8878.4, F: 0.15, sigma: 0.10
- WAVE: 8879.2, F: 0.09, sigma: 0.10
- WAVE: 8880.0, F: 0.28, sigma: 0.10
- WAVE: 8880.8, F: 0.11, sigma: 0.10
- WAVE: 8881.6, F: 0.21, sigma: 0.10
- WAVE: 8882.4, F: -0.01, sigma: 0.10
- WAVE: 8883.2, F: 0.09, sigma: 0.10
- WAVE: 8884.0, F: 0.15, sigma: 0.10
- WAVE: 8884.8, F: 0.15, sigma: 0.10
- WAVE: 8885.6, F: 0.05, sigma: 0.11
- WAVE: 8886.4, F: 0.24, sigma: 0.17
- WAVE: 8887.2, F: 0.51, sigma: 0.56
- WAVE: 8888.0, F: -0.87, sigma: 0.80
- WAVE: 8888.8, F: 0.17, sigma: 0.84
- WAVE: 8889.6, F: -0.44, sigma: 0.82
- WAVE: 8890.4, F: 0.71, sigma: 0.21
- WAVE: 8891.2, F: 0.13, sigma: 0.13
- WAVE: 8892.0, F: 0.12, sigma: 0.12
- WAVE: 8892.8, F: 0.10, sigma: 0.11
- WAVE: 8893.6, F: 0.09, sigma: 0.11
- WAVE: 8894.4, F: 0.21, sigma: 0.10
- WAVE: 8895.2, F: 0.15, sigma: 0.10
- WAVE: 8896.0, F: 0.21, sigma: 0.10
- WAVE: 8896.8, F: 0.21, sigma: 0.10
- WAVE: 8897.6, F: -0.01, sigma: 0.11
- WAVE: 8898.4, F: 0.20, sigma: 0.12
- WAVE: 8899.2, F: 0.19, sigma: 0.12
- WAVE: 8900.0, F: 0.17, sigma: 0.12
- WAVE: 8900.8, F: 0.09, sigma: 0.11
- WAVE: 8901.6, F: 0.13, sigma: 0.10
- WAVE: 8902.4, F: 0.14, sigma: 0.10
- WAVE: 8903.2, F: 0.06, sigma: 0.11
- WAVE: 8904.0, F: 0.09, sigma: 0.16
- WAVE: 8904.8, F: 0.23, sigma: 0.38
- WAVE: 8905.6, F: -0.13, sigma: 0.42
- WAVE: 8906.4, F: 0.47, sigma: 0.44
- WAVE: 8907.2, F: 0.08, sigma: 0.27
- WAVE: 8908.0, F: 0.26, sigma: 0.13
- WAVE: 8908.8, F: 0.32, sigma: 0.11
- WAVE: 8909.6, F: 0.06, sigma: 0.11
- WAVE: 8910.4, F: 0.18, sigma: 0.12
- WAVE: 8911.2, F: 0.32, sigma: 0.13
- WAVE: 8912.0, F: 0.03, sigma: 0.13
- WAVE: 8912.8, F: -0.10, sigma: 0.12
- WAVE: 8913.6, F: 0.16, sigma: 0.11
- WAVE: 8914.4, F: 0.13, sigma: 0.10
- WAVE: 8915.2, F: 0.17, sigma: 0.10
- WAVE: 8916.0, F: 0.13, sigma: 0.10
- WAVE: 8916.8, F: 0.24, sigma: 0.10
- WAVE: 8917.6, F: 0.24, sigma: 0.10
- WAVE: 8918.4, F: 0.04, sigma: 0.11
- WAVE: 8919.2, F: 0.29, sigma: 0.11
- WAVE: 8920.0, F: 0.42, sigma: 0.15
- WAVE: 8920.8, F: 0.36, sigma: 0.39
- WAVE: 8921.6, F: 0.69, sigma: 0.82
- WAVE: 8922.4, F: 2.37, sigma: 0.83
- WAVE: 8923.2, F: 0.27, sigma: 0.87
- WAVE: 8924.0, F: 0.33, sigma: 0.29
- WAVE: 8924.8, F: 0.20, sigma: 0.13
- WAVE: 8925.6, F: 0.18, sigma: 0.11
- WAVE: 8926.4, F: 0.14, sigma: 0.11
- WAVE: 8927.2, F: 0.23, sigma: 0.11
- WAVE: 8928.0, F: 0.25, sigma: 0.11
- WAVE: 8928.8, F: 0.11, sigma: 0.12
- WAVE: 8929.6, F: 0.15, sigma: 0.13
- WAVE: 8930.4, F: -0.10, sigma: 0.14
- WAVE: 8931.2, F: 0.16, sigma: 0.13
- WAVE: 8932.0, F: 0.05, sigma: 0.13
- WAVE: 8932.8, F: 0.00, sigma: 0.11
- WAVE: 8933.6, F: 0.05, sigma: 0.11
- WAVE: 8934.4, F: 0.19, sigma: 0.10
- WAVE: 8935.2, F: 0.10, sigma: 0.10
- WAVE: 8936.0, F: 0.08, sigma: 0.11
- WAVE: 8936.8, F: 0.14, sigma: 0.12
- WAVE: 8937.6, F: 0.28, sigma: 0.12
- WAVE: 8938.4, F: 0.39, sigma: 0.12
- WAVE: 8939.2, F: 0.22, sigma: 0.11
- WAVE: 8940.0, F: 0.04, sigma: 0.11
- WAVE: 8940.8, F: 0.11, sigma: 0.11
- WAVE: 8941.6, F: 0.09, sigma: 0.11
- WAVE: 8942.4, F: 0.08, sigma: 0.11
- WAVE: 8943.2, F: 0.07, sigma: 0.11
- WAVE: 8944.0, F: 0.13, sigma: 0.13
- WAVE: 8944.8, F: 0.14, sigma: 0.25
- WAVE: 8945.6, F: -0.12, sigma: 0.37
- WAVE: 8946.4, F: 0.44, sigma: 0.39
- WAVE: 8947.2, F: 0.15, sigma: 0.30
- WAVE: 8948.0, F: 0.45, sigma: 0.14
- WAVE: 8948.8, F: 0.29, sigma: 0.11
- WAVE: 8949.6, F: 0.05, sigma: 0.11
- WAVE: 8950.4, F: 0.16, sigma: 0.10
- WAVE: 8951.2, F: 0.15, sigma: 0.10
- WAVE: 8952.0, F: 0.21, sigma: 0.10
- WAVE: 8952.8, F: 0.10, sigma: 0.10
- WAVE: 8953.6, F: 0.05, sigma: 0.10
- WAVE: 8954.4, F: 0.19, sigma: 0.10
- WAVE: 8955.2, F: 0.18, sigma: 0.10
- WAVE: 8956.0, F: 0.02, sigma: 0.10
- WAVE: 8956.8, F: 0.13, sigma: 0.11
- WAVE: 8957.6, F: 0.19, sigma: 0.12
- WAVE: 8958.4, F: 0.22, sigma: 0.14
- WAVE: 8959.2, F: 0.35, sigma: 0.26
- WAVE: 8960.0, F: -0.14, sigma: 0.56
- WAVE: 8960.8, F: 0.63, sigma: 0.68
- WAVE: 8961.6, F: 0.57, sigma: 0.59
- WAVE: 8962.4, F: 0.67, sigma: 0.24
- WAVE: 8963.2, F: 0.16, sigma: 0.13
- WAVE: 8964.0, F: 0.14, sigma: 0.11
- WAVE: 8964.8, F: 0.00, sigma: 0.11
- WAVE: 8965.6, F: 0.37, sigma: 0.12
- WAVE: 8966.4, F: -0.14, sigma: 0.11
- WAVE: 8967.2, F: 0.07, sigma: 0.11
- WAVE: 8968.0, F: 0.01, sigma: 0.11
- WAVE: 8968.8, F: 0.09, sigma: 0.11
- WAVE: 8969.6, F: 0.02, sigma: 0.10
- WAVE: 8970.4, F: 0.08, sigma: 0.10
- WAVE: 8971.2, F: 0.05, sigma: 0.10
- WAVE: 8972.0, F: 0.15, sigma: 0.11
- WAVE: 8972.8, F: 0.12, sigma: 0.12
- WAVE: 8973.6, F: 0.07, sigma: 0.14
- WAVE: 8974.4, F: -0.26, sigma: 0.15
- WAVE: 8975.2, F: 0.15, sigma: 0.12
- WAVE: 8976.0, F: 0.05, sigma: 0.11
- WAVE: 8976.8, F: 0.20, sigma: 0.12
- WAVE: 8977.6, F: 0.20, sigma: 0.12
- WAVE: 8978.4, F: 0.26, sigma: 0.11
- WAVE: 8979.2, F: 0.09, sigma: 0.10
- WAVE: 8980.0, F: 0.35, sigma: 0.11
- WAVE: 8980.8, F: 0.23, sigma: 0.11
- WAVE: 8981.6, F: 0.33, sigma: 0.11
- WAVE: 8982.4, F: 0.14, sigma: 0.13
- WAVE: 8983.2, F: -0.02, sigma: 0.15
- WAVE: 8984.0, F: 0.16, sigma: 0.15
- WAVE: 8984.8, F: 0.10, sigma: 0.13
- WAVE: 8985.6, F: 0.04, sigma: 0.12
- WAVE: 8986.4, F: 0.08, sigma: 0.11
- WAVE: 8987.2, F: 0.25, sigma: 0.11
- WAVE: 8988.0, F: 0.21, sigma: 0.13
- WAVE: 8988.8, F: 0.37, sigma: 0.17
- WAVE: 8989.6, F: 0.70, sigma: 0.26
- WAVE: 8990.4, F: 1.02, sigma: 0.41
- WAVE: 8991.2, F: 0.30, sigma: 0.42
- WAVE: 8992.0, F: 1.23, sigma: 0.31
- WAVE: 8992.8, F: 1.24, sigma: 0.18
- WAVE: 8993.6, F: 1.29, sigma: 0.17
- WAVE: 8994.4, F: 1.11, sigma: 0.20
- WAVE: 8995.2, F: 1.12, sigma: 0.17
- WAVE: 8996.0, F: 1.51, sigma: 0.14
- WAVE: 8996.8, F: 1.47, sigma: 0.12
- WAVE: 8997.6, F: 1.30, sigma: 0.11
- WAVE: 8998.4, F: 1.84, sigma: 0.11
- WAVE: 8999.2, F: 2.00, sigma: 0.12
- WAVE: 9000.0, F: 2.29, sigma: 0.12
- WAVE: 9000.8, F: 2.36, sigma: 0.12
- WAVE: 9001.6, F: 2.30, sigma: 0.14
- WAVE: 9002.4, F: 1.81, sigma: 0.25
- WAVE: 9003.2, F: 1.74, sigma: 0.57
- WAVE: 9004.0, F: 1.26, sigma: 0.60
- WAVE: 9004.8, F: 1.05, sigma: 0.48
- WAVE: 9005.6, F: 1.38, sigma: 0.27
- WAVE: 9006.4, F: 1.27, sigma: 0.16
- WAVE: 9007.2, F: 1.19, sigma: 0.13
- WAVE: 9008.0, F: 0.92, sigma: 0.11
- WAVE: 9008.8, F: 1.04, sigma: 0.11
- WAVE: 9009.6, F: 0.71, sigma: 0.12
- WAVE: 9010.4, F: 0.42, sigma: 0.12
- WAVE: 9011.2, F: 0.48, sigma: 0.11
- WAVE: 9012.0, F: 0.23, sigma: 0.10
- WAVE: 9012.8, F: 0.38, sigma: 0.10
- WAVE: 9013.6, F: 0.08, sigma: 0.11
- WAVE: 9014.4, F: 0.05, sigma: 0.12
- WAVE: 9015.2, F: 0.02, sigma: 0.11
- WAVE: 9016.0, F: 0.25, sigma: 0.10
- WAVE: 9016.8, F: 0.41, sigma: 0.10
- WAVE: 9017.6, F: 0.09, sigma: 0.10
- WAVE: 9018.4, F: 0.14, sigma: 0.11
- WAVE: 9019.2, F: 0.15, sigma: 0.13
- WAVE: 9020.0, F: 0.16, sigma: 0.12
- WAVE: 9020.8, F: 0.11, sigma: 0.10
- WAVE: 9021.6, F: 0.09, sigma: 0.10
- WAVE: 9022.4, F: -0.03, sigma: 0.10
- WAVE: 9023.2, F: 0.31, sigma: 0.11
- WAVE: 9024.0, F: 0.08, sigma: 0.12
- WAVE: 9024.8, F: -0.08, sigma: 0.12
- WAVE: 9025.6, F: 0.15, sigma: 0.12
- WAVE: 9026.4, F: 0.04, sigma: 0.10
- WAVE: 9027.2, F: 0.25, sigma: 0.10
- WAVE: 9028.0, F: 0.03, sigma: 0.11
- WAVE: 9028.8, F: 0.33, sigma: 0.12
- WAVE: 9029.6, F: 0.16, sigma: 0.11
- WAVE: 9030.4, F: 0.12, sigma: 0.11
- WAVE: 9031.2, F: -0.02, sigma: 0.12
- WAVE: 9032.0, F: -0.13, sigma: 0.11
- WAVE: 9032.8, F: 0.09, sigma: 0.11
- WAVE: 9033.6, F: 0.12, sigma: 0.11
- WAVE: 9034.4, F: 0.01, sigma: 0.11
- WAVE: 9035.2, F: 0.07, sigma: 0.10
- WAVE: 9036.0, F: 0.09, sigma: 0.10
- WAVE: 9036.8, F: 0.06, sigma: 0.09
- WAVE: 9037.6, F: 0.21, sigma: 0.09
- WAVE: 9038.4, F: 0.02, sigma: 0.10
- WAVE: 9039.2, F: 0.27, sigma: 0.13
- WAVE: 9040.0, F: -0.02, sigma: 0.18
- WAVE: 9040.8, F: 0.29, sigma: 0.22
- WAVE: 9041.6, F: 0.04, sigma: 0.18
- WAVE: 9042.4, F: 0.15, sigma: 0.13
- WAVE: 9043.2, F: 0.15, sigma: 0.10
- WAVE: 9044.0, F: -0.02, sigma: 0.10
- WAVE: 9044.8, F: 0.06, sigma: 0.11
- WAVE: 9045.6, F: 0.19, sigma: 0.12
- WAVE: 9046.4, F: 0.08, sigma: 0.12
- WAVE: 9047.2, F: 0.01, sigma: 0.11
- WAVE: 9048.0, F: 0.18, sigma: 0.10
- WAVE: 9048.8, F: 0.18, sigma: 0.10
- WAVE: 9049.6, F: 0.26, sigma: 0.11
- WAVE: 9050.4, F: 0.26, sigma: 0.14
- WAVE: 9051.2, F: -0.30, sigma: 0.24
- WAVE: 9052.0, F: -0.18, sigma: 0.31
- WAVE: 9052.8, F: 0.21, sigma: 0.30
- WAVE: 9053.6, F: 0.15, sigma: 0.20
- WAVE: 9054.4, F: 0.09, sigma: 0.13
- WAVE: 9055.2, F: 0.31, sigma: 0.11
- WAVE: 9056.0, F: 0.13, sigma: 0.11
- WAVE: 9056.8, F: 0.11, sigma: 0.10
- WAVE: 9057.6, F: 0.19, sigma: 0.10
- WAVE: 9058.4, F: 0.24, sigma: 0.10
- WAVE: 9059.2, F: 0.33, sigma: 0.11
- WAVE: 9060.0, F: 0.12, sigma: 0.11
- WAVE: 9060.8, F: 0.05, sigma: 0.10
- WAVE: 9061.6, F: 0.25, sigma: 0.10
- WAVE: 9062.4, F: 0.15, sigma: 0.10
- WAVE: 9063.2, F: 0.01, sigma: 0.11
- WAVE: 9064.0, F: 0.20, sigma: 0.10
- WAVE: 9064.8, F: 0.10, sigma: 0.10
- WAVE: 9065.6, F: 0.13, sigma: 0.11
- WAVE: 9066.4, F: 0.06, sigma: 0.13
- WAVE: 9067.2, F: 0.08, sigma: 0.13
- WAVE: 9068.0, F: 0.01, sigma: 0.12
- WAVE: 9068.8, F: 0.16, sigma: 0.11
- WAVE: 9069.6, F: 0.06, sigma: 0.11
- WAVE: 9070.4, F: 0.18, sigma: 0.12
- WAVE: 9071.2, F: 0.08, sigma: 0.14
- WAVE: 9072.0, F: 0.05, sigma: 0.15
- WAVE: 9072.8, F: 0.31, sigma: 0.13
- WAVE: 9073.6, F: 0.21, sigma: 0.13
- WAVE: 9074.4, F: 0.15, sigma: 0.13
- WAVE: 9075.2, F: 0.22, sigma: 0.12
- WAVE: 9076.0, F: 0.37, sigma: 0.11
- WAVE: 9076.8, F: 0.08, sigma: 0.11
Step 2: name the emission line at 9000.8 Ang [O II]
